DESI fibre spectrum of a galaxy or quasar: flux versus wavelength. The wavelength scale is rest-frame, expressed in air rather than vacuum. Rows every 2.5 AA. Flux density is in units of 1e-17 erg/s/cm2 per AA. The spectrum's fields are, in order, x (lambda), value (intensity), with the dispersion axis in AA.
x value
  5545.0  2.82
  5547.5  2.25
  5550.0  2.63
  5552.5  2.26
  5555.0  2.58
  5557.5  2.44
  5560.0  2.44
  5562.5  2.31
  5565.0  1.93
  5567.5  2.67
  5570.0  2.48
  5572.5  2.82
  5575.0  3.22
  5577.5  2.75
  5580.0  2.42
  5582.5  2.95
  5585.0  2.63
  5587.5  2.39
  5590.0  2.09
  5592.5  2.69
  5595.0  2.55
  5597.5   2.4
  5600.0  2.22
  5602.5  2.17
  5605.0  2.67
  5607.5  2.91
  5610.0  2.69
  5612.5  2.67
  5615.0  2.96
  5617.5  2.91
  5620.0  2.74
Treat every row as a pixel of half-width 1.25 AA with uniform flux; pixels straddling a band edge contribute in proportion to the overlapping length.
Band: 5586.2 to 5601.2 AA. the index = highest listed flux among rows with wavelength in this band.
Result 2.69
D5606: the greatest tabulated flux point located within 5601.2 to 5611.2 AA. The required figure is 2.91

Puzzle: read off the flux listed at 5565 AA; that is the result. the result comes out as 1.93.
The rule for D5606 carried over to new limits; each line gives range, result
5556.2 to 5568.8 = 2.67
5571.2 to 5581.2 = 3.22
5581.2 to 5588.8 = 2.95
